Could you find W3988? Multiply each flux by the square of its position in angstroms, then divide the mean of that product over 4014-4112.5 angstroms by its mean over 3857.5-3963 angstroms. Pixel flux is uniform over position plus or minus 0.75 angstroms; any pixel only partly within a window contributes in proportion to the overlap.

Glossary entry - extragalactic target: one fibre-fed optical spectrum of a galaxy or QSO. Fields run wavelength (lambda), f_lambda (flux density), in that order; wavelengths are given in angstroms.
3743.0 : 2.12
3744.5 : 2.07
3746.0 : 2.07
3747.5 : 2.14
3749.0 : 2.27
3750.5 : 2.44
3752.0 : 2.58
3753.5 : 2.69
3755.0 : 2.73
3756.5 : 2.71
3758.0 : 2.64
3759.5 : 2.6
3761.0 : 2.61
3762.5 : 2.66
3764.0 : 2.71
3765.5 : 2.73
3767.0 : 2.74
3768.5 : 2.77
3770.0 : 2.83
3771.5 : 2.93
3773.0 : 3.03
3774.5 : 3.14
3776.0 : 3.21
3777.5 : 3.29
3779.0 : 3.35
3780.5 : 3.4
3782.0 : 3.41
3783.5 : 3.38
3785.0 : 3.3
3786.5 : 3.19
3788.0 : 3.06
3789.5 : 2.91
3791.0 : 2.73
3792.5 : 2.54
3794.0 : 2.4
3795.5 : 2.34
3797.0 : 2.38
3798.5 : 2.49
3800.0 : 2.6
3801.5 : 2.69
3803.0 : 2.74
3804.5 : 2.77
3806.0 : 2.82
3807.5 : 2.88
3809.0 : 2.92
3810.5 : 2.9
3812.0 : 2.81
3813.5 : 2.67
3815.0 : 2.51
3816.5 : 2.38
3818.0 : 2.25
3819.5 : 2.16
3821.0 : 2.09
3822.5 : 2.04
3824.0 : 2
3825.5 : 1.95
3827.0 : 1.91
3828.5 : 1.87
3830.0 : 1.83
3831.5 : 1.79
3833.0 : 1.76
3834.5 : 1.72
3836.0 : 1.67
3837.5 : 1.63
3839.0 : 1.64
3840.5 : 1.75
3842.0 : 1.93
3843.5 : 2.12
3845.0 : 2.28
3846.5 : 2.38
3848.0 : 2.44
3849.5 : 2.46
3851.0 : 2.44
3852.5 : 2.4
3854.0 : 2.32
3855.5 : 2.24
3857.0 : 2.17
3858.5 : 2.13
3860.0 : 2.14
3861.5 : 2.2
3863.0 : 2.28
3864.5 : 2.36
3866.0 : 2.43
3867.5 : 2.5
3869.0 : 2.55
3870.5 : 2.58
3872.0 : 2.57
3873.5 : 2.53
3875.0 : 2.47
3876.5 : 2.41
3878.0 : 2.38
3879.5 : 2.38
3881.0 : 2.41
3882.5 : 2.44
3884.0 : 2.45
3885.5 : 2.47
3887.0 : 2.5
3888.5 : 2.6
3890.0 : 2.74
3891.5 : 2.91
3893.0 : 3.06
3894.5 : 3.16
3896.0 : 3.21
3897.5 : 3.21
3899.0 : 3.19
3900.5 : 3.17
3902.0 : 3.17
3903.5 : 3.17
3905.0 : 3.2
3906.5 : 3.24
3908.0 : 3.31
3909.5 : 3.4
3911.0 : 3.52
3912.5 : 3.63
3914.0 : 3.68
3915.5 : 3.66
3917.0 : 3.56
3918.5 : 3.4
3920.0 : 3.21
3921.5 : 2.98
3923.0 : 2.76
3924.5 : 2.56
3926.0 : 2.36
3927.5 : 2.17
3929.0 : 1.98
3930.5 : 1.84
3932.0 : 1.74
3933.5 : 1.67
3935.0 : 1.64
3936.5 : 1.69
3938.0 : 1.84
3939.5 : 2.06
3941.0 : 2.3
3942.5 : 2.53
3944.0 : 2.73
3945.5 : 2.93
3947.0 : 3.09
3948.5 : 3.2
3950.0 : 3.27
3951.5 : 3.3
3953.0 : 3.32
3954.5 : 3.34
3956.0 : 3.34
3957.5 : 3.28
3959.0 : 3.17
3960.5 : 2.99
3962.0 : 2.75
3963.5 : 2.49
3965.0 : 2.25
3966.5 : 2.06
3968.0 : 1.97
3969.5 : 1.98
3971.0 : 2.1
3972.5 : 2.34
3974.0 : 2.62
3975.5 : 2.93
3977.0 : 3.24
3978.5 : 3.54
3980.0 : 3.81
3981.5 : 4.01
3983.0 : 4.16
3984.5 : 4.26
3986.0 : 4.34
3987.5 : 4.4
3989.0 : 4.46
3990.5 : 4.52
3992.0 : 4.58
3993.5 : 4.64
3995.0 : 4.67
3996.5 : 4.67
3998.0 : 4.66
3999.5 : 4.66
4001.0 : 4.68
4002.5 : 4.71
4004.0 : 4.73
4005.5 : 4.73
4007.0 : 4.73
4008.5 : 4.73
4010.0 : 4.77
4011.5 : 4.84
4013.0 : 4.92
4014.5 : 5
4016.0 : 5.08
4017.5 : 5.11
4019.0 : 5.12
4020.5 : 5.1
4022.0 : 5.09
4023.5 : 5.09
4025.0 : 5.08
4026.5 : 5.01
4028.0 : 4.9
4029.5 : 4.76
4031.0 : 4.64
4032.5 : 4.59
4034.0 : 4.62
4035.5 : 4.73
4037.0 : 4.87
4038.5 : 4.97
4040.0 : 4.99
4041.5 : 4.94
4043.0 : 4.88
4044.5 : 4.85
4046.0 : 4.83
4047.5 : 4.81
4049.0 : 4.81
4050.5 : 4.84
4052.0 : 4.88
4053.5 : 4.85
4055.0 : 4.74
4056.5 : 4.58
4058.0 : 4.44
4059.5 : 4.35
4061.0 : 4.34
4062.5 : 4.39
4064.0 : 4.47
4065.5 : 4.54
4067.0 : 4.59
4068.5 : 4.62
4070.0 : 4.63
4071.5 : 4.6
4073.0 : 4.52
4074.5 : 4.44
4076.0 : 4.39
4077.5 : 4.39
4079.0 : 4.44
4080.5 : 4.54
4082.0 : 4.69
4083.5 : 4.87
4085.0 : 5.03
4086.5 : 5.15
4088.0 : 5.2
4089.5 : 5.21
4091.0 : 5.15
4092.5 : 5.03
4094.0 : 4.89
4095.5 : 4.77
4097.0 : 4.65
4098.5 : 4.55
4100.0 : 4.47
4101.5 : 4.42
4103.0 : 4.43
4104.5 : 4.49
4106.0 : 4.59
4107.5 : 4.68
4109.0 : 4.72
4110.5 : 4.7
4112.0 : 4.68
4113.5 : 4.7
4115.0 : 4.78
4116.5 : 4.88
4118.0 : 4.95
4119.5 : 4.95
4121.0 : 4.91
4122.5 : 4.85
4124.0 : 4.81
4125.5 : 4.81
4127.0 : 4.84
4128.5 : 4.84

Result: 1.87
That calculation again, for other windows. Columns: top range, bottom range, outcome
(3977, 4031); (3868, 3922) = 1.66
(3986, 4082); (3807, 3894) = 2.24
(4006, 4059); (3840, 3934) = 1.97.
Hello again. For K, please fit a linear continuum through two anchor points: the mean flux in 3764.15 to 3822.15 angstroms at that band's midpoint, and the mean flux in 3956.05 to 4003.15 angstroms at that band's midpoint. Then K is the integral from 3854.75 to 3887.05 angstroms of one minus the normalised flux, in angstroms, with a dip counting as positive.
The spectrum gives 7.6 angstroms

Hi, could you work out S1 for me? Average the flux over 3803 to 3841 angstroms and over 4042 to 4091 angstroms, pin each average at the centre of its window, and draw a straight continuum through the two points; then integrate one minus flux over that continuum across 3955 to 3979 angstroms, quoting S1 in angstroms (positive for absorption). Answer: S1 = 6.4 angstroms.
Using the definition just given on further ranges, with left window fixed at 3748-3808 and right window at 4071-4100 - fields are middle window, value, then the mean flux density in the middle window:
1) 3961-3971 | 4.4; 2.26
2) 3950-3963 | 2.5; 3.18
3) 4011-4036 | -3.2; 4.93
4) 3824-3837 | 5.5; 1.82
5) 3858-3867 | 2.9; 2.27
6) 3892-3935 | 8.3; 2.95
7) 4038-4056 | -1.4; 4.86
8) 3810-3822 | 2.4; 2.45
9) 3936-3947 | 4.2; 2.37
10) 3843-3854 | 3.0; 2.36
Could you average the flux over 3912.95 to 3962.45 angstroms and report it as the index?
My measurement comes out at 2.74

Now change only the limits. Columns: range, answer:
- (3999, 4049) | 4.87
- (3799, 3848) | 2.24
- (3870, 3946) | 2.72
